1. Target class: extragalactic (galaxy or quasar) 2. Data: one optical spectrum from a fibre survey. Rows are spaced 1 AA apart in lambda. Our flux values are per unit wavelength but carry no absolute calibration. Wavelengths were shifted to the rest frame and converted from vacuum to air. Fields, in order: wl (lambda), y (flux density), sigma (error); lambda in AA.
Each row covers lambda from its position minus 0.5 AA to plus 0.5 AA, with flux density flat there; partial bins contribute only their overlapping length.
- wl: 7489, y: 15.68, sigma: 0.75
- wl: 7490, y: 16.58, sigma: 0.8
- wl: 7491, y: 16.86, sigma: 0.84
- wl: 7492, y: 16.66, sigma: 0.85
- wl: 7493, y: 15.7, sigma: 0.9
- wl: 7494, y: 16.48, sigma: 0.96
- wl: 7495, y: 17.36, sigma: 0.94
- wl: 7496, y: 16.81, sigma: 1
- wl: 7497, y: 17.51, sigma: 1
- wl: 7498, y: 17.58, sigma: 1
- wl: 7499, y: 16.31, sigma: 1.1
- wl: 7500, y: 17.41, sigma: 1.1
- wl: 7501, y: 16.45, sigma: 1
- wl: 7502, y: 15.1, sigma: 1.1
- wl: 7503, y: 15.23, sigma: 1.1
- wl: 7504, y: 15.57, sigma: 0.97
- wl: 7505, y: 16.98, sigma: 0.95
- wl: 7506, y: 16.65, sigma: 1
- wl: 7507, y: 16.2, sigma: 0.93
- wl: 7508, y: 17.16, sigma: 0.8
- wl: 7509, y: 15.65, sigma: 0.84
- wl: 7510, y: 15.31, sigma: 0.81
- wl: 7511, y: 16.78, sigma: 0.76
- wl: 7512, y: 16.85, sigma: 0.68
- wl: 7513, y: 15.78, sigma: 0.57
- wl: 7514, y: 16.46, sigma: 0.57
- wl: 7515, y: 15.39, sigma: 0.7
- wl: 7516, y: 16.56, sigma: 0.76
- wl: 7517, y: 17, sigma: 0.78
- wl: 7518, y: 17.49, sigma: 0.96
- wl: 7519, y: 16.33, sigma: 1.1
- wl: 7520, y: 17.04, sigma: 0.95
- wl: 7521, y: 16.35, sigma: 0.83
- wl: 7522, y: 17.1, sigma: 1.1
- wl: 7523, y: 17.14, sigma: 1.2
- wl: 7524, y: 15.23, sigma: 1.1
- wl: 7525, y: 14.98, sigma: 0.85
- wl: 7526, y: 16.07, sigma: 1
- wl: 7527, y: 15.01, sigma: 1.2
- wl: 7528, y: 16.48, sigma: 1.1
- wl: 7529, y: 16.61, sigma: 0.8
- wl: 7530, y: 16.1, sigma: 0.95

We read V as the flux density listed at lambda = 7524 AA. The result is 15.23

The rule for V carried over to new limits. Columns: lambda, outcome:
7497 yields 17.51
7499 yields 16.31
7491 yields 16.86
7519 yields 16.33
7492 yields 16.66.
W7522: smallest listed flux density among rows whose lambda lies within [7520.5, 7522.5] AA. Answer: 16.35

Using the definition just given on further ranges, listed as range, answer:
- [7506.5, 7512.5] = 15.31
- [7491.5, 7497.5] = 15.7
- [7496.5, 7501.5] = 16.31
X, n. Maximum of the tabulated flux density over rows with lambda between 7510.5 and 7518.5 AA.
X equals 17.49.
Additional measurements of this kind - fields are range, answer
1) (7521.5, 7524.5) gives 17.14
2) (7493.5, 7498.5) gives 17.58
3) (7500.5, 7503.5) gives 16.45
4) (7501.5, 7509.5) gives 17.16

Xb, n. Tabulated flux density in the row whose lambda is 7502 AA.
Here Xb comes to 15.1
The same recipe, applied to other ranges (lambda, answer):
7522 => 17.1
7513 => 15.78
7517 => 17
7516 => 16.56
